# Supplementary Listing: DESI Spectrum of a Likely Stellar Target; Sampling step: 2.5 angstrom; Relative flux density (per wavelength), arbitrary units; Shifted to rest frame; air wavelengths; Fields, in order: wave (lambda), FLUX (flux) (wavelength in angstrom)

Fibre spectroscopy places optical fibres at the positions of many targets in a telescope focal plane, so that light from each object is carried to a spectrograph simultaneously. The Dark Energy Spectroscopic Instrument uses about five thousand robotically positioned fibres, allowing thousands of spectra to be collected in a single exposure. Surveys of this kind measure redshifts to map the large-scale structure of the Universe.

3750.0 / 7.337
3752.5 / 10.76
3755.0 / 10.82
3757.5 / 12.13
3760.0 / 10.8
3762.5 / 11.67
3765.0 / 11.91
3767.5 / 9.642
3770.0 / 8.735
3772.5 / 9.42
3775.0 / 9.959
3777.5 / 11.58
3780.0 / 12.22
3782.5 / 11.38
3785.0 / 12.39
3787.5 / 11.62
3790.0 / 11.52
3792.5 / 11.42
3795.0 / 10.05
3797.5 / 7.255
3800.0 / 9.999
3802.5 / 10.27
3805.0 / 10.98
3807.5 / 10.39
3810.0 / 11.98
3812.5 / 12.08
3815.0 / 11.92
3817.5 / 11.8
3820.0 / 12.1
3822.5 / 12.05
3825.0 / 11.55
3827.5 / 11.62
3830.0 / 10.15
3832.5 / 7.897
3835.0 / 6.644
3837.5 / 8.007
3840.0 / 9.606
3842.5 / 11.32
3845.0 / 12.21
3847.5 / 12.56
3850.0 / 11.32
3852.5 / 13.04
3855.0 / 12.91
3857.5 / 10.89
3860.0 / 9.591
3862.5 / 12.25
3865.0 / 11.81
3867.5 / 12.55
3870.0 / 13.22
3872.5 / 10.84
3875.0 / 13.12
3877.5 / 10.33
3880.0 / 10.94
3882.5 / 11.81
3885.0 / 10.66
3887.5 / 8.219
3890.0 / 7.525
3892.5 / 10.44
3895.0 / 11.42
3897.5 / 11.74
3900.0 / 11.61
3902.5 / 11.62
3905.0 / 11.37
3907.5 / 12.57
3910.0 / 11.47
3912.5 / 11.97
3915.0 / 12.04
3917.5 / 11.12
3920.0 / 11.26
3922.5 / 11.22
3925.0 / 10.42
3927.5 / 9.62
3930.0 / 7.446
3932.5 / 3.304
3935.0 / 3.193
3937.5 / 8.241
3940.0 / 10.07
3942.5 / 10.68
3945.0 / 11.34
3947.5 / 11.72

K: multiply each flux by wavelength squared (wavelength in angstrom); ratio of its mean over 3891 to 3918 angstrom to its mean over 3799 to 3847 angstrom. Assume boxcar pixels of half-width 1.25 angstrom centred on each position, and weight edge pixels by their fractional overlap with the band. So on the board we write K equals 1.1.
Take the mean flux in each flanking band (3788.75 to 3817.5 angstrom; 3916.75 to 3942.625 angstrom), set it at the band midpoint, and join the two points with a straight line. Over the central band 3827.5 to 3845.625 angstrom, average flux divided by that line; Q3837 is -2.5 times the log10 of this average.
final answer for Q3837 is 0.081 mag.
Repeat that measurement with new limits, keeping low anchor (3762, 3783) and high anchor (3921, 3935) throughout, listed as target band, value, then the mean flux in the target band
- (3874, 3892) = -0.18 mag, 10.3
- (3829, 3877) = -0.19 mag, 11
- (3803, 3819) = -0.15 mag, 11.5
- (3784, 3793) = -0.13 mag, 11.7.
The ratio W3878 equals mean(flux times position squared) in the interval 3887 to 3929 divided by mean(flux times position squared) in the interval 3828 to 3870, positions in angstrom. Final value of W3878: 1.0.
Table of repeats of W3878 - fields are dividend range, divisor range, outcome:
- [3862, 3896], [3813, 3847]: 1.07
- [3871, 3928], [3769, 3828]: 1.06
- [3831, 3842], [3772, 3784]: 0.78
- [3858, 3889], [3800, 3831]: 1.02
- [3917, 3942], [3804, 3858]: 0.82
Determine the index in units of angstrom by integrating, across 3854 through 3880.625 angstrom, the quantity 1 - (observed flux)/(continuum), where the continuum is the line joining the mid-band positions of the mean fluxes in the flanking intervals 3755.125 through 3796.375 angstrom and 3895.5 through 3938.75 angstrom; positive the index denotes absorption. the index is -3.3 angstrom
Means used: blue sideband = 11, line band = 11.7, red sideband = 10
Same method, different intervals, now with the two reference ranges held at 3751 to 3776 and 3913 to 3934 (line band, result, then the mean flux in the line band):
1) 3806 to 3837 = -1.8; 10.8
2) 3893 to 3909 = -3.2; 11.7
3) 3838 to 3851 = -1.5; 11.2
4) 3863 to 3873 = -2.3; 12.2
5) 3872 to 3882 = -1.5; 11.4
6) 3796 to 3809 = 0.6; 9.83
